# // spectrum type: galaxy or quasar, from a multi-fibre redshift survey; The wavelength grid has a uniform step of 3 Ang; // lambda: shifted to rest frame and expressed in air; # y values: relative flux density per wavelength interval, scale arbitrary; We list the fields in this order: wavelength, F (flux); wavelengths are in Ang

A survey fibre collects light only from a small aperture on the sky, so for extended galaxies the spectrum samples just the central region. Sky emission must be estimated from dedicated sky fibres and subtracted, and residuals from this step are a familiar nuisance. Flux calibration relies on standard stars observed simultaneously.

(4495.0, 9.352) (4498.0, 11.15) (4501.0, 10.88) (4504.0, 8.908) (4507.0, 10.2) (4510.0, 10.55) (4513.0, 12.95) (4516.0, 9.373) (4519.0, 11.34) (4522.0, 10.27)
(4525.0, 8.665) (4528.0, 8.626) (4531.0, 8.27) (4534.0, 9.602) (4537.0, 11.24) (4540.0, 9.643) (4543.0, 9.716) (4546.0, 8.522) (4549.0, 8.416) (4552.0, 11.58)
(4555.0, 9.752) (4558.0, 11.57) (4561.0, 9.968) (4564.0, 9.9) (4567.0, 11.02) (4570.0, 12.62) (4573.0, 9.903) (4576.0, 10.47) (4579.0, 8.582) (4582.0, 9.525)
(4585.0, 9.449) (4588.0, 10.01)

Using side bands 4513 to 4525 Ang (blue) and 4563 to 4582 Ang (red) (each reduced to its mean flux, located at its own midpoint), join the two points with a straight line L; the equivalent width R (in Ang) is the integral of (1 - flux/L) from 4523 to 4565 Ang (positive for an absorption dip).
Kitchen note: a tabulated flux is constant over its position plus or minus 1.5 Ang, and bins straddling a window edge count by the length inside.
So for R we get 2.9 Ang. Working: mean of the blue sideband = 10.4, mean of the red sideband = 10.4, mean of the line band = 9.68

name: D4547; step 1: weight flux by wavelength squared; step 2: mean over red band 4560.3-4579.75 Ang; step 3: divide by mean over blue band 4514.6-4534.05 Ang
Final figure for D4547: 1.13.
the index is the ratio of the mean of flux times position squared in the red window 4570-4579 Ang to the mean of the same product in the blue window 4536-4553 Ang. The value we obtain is 1.07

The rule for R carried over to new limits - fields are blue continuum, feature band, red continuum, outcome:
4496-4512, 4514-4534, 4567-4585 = 1.6 Ang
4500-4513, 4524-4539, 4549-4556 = 1.5 Ang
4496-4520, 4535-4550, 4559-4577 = 1.6 Ang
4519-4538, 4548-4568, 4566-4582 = -0.5 Ang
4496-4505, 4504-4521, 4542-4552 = -1.1 Ang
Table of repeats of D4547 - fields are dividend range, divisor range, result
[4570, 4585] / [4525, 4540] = 1.08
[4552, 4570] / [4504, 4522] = 1.03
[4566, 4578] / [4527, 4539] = 1.17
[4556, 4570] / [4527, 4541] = 1.15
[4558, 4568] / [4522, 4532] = 1.21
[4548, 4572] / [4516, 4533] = 1.15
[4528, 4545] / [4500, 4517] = 0.92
